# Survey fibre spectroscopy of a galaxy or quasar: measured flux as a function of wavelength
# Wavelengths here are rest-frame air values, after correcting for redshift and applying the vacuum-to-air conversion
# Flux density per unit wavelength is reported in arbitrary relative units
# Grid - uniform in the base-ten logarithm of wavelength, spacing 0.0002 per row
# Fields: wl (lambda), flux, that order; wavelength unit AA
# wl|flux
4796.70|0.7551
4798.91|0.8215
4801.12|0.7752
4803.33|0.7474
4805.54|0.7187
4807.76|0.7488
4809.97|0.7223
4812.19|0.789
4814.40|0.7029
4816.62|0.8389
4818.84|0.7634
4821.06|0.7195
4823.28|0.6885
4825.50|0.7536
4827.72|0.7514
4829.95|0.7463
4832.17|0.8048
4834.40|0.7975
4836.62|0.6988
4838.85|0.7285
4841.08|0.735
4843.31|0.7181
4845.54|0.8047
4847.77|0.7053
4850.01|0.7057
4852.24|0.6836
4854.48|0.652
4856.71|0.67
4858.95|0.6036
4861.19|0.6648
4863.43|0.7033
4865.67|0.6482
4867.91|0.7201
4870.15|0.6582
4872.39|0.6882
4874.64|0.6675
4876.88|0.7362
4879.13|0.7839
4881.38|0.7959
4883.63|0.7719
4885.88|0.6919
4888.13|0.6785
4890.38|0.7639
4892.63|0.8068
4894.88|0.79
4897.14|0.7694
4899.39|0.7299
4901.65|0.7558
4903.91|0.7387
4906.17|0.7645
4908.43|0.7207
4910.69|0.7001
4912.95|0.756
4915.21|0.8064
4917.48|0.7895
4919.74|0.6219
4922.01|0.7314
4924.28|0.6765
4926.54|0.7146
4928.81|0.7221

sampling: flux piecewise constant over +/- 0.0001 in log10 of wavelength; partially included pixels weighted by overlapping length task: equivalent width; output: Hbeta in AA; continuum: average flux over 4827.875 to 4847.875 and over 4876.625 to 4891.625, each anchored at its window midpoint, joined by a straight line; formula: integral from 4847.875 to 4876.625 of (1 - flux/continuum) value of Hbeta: 2.8 AA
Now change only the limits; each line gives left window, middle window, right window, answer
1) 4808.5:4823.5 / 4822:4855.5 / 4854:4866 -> -1.4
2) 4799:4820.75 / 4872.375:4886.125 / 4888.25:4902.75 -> 0.4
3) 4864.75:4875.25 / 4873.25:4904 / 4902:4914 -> -1.8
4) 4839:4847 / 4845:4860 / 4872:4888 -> 1.2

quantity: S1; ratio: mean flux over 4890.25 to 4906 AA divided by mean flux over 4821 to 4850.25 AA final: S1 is 1.03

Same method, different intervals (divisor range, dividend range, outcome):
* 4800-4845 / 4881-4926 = 0.99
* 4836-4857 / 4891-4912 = 1.06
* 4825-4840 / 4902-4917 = 0.99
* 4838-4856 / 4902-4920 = 1.04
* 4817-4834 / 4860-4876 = 0.90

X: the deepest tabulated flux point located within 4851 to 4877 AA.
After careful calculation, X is 0.6036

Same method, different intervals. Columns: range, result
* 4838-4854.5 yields 0.652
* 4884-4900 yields 0.6785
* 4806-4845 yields 0.6885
